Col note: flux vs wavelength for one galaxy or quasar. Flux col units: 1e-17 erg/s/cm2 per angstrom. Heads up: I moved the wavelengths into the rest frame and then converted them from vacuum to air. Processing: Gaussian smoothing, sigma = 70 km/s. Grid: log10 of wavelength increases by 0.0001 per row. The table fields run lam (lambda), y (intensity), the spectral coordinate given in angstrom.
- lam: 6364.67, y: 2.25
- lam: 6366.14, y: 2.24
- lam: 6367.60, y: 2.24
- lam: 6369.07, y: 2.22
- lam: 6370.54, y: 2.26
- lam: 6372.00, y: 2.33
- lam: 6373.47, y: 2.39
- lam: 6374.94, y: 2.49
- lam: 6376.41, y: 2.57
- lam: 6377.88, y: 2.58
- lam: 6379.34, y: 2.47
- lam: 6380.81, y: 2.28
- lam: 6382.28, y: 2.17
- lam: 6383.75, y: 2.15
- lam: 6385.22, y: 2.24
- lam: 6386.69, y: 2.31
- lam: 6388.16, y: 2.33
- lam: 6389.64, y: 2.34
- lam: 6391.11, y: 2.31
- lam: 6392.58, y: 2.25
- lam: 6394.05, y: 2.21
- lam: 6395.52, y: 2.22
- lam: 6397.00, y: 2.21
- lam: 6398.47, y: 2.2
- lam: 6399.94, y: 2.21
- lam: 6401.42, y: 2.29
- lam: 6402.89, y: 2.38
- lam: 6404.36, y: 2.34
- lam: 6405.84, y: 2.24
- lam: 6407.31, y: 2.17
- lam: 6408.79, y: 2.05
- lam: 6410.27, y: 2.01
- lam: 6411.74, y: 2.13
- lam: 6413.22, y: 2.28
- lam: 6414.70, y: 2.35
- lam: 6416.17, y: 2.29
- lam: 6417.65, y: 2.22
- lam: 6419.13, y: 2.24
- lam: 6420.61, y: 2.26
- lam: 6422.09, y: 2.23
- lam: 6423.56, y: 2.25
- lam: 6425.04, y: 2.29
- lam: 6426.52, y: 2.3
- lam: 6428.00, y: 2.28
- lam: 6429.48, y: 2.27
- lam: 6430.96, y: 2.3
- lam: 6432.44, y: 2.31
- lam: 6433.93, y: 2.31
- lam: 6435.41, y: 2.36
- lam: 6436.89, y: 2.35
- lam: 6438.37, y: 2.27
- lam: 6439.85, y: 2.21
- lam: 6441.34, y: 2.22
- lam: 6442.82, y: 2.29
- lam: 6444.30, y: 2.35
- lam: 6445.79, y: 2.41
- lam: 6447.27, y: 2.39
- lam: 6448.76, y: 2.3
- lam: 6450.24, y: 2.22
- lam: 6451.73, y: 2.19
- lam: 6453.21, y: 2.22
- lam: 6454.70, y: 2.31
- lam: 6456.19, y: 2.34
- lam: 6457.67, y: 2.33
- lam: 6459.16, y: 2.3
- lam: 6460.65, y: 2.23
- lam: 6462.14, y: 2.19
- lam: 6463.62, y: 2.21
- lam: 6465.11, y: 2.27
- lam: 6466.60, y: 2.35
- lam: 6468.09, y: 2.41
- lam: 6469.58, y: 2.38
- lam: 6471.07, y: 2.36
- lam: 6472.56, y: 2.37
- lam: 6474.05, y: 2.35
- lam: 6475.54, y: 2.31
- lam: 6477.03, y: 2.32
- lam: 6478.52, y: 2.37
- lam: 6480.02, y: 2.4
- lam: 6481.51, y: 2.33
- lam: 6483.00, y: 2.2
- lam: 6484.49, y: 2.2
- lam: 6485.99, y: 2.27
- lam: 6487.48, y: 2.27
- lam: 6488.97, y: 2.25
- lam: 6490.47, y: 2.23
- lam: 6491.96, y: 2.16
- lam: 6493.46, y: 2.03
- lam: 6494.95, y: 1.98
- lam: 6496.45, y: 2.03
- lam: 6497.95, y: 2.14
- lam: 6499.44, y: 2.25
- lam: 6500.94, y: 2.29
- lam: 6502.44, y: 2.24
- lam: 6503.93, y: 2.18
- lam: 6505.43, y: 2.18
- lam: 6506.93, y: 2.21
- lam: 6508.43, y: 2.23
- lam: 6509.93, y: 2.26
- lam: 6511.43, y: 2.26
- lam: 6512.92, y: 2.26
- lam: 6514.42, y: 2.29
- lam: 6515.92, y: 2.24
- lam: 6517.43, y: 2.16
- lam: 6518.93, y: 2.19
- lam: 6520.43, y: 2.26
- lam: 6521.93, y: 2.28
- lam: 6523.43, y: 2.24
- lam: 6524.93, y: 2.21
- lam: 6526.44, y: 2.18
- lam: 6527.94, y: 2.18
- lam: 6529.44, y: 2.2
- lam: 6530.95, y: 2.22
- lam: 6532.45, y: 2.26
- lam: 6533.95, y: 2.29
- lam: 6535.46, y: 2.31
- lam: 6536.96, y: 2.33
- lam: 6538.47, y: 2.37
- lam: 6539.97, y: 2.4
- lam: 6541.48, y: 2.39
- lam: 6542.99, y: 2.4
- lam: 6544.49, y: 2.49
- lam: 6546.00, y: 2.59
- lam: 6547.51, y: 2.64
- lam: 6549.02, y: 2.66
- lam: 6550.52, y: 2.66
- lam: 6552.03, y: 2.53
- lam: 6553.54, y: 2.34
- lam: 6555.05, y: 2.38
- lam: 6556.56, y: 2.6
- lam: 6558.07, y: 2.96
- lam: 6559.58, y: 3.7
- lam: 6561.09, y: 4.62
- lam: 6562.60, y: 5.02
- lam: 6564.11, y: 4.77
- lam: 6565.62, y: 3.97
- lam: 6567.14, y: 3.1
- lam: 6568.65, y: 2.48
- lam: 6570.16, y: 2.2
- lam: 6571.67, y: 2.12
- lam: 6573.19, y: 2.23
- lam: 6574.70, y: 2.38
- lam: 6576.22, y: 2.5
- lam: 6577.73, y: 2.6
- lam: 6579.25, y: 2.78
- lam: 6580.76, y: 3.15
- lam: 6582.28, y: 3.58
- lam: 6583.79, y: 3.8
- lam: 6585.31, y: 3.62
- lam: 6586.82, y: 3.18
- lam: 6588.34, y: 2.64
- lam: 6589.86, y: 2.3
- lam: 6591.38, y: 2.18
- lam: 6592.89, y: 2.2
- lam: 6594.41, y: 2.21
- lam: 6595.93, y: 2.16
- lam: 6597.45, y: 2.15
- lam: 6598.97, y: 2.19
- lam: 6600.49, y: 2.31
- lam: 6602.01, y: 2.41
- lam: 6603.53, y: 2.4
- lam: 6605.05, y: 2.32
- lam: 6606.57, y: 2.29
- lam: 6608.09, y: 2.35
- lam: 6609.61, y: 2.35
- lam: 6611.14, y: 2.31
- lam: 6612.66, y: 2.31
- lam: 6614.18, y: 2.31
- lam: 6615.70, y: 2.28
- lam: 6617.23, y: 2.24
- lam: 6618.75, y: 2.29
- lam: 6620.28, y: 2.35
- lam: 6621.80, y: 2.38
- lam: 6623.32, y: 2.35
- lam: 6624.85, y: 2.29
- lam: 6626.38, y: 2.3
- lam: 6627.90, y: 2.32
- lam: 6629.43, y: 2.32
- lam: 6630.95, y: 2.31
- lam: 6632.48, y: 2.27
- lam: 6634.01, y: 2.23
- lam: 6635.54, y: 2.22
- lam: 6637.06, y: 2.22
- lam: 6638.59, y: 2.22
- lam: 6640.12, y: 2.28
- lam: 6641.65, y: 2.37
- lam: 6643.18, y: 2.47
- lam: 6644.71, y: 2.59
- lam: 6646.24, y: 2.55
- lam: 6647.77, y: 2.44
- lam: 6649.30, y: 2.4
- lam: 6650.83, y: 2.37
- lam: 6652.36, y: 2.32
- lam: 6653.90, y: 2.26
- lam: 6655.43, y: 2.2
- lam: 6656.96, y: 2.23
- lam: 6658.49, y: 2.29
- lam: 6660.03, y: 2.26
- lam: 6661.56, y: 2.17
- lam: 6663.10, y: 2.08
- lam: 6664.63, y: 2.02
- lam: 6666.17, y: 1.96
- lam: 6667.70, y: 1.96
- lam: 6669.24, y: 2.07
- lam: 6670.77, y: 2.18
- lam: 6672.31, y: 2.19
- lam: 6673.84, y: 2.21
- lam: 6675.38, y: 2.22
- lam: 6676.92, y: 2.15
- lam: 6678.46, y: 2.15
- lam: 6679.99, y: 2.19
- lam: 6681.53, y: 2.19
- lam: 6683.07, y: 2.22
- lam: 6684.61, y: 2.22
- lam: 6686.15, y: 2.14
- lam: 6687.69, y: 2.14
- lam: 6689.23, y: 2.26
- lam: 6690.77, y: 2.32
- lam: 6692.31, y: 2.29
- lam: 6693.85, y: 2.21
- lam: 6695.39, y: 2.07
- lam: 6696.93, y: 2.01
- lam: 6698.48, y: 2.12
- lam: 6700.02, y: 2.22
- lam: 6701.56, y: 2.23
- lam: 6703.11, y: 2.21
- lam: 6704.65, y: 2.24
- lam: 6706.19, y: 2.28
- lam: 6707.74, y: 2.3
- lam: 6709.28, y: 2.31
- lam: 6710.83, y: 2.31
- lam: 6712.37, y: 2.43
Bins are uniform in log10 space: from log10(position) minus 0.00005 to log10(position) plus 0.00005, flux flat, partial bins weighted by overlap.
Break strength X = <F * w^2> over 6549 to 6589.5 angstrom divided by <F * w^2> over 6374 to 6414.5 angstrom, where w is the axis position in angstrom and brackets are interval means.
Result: 1.42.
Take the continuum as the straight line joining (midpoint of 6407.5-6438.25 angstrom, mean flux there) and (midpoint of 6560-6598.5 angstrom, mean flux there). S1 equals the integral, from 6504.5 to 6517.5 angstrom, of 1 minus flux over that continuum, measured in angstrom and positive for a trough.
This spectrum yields 2.0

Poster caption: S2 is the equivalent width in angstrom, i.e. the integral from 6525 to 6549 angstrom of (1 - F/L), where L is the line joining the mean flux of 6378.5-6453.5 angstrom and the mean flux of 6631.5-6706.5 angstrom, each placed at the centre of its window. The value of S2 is -1.2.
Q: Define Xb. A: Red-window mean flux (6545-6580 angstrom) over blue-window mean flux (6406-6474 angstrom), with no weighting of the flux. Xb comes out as 1.3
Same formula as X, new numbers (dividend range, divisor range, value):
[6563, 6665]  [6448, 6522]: 1.15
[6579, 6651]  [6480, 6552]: 1.11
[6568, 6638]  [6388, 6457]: 1.14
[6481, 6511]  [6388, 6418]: 1.01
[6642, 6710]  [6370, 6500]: 1.05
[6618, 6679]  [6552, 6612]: 0.83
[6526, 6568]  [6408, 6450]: 1.29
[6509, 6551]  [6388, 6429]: 1.08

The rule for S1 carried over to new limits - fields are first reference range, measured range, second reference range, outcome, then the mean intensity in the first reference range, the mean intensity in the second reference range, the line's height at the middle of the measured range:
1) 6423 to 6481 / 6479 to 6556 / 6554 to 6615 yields 7.6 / 2.3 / 2.77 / 2.54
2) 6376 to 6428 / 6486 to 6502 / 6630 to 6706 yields 0.6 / 2.27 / 2.23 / 2.25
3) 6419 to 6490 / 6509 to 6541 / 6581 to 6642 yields 1.3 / 2.29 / 2.43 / 2.35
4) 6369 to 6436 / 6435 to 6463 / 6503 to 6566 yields 1.2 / 2.28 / 2.59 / 2.39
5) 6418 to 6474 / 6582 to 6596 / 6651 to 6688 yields -3.6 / 2.29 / 2.17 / 2.22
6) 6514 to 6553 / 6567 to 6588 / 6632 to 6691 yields -4.7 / 2.35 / 2.24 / 2.31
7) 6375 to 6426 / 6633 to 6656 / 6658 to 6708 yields -1.7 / 2.27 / 2.17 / 2.19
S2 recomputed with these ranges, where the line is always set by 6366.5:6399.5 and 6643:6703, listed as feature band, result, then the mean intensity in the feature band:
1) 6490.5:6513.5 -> 0.90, 2.18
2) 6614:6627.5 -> -0.47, 2.31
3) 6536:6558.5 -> -2.52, 2.51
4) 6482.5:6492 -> 0.18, 2.23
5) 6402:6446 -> 0.57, 2.26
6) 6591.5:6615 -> -0.46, 2.28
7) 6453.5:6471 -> -0.15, 2.3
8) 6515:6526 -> 0.19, 2.22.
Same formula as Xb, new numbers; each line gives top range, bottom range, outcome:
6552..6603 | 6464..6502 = 1.27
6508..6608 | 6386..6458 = 1.15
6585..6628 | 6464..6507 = 1.05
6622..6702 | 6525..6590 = 0.80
